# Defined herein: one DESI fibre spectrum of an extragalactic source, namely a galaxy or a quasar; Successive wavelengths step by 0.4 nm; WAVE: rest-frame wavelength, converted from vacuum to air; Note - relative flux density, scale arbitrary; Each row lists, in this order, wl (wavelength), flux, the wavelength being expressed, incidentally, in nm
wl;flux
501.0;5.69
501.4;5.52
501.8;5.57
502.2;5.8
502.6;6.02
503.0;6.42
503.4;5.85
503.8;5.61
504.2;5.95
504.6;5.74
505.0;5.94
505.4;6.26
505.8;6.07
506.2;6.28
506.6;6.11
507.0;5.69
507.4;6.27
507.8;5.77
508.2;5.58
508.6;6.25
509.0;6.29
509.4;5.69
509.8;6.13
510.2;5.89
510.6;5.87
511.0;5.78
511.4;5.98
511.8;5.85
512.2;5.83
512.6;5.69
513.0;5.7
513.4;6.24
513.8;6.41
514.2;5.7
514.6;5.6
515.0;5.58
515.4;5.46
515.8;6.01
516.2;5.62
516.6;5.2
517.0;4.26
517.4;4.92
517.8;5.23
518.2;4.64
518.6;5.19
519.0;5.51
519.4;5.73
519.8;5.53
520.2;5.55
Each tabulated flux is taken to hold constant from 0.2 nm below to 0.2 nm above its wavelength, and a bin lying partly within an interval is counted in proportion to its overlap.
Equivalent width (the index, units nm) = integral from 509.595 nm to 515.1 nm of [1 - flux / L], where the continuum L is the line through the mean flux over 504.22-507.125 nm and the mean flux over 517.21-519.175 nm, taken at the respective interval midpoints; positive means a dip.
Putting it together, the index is -0.36 nm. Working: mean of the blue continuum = 6.02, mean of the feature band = 5.88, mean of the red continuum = 5.09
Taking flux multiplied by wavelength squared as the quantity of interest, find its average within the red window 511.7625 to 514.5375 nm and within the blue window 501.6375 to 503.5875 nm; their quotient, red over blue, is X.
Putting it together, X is 1.04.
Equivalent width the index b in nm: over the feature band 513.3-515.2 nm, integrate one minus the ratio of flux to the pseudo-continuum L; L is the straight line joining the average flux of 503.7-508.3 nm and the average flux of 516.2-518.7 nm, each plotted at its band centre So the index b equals -0.24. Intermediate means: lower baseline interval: 5.95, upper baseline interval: 4.95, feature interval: 5.89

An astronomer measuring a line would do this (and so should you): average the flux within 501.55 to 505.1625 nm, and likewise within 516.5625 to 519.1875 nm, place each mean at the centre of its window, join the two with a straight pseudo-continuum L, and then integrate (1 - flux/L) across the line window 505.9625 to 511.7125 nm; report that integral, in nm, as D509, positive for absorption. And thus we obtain -0.45 nm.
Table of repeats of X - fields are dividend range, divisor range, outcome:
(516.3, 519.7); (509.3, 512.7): 0.90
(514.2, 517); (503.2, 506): 0.97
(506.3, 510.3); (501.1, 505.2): 1.04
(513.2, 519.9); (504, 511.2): 0.95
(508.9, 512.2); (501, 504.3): 1.05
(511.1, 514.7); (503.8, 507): 1.01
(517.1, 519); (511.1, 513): 0.88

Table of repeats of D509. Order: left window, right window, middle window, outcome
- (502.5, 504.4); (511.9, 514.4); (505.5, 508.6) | -0.02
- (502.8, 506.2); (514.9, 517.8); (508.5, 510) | -0.10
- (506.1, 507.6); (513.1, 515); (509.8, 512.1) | 0.04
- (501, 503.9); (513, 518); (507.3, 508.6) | -0.05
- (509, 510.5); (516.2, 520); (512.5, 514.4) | -0.12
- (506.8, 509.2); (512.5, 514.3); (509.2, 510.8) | 0.02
